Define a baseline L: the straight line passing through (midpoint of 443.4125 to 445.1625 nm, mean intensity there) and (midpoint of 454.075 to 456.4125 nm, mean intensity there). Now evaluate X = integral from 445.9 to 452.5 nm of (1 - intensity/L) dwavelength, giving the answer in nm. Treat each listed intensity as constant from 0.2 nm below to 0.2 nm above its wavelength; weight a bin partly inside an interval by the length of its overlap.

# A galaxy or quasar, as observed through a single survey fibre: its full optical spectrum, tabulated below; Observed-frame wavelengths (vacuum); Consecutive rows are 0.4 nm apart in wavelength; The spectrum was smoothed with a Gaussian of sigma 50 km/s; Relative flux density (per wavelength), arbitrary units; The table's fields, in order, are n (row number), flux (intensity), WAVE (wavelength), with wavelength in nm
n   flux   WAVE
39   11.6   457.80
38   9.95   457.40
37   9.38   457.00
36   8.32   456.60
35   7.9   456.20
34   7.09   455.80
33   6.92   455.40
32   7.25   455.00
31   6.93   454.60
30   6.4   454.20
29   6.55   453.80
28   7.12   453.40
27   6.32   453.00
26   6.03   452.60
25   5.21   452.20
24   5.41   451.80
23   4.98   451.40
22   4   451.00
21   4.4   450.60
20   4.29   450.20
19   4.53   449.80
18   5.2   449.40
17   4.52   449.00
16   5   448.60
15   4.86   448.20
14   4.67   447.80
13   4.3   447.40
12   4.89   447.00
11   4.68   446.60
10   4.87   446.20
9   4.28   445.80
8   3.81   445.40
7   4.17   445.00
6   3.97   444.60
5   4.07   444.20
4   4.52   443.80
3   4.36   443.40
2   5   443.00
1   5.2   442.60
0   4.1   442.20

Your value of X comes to 0.87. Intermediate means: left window 4.2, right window 7.11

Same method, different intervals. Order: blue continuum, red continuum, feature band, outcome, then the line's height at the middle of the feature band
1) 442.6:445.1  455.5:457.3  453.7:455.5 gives 0.20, 7.66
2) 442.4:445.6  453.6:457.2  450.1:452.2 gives 0.54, 6.29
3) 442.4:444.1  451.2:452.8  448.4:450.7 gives 0.24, 5.22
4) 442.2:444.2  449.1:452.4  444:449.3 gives 0.23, 4.68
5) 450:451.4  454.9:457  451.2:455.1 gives -0.20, 5.9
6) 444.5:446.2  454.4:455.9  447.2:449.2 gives 0.13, 5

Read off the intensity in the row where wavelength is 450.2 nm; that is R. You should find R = 4.29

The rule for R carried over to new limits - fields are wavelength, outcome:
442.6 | 5.2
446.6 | 4.68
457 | 9.38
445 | 4.17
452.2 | 5.21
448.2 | 4.86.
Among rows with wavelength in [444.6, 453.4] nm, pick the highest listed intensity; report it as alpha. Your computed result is 7.12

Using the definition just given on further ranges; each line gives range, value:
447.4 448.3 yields 4.86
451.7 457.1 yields 9.38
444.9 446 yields 4.28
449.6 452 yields 5.41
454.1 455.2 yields 7.25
